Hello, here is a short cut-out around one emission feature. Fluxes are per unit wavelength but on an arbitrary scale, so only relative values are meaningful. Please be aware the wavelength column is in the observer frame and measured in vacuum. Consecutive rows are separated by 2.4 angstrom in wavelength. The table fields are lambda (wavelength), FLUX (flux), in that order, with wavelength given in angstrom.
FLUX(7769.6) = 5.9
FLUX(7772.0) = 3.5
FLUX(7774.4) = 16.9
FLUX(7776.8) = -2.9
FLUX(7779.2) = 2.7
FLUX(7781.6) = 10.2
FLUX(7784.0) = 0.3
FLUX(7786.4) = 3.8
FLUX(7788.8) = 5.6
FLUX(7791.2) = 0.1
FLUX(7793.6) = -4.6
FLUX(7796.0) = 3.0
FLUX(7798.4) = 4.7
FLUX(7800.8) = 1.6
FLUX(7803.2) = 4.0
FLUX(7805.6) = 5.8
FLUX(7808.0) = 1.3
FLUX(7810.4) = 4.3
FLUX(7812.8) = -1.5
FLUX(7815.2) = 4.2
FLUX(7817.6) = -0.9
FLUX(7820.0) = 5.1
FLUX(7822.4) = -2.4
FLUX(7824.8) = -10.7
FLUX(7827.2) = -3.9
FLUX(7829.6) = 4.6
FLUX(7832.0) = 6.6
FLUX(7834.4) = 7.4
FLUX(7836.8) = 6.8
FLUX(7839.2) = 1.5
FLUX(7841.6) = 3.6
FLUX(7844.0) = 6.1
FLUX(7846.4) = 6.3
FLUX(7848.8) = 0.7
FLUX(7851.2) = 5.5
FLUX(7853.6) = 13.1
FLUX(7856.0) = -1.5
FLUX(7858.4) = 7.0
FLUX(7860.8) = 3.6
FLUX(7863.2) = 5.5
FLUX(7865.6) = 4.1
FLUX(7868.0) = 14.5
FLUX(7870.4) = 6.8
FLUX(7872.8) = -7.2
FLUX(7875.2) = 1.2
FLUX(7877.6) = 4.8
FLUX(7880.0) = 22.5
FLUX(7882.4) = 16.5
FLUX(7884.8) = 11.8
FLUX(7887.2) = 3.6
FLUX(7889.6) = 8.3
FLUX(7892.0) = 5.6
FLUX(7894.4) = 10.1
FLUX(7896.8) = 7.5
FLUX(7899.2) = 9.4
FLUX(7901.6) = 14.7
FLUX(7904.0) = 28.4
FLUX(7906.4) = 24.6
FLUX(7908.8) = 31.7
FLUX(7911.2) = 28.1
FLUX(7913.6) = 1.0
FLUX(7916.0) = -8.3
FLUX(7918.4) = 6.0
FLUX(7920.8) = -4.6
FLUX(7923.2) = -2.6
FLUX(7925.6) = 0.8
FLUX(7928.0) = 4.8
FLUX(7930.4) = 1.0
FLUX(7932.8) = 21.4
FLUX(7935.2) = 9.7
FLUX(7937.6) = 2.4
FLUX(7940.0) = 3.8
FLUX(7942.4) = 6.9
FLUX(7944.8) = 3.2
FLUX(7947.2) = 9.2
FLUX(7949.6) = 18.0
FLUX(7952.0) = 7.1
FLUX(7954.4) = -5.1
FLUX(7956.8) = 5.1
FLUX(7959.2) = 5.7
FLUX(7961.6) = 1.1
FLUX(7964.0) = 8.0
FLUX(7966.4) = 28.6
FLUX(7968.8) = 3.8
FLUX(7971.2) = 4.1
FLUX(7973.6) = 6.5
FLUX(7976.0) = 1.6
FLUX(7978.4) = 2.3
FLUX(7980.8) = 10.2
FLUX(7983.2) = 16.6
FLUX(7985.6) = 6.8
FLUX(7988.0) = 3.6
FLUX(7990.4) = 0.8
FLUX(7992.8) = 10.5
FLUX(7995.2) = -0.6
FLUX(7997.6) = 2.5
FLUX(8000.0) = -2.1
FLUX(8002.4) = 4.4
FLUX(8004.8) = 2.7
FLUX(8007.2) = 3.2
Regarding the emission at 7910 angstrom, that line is [O II]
